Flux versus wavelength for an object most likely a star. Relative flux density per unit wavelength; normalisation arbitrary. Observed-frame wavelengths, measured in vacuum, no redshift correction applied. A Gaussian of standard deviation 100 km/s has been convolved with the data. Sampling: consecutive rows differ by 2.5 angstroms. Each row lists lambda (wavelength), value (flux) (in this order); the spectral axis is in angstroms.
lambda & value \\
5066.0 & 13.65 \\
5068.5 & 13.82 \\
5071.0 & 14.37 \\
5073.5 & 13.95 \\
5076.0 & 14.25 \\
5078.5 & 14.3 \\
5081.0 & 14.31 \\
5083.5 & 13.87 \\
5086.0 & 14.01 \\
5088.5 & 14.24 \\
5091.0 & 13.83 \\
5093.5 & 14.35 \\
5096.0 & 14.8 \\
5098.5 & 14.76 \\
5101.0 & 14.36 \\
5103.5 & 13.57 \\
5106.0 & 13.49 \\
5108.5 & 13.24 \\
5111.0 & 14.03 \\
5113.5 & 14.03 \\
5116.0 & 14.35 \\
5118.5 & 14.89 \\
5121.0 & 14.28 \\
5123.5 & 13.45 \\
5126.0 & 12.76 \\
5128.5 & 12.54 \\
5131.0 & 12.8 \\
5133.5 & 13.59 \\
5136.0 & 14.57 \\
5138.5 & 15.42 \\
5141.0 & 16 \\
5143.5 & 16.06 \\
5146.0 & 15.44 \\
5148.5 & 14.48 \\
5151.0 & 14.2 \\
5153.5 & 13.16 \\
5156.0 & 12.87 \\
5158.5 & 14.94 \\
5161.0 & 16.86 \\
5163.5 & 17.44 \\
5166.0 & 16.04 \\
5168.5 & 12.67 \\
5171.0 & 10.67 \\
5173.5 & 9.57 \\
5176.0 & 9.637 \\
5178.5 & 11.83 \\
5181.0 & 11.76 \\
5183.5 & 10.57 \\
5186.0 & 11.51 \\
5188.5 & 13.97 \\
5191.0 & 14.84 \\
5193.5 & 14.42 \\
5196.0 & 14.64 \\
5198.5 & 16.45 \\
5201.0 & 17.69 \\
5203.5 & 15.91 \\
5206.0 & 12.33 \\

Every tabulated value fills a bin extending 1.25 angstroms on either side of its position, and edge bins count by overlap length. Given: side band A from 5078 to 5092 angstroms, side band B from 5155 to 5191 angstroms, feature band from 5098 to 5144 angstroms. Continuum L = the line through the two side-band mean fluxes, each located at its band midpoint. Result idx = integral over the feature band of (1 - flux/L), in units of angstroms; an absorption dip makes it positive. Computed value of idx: -1.5 angstroms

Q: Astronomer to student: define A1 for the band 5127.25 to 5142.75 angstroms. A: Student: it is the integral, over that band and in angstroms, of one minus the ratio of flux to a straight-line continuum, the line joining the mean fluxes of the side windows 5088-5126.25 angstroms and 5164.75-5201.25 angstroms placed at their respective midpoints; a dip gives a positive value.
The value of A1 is -0.65 angstroms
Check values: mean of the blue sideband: 14.1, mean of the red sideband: 13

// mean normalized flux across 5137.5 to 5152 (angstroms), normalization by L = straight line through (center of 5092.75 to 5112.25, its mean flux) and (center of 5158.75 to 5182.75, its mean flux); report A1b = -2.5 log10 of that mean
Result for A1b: -0.14 mag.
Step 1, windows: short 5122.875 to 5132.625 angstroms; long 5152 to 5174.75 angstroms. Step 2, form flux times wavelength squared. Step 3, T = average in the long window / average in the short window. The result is 1.09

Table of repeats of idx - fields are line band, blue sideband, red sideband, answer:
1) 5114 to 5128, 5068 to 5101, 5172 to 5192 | -0.63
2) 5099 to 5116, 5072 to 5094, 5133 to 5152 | 0.73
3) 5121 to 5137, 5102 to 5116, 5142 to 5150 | 1.37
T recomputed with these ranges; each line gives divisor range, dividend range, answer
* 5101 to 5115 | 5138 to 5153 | 1.12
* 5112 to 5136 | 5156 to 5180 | 0.99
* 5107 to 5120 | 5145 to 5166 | 1.08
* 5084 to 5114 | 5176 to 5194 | 0.91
